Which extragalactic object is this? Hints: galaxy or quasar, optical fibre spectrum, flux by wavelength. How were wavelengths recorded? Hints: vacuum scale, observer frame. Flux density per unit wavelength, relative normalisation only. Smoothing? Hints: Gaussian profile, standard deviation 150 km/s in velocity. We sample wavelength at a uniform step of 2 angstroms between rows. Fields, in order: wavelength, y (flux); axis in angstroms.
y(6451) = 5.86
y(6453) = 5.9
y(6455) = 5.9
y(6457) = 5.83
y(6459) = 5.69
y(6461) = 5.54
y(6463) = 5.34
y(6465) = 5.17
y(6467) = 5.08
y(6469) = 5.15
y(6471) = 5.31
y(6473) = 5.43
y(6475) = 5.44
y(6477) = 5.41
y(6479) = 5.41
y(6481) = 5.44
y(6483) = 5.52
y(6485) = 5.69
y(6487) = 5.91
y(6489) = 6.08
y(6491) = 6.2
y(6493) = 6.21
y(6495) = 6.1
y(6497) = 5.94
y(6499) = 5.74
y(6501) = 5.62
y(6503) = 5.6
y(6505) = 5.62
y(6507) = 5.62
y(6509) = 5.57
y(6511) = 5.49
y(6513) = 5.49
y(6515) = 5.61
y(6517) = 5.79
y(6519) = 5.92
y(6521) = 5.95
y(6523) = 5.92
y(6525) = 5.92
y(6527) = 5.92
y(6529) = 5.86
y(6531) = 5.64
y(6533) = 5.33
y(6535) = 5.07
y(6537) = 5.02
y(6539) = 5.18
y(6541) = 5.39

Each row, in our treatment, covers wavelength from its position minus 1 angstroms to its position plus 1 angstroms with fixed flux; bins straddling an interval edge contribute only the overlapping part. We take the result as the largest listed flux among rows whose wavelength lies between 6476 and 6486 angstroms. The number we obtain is 5.69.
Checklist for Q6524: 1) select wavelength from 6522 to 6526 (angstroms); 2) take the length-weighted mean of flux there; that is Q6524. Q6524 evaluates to 5.92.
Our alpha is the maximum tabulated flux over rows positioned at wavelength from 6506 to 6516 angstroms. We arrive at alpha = 5.62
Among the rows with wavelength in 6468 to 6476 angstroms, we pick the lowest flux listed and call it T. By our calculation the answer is 5.15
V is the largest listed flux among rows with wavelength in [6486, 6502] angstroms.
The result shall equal 6.21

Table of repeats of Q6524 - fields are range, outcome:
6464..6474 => 5.23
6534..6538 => 5.04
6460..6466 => 5.35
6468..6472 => 5.23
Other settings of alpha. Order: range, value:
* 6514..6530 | 5.95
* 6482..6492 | 6.2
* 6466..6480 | 5.44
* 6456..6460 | 5.83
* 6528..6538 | 5.86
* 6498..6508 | 5.74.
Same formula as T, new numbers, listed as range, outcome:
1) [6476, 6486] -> 5.41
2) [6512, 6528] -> 5.49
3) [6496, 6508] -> 5.6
